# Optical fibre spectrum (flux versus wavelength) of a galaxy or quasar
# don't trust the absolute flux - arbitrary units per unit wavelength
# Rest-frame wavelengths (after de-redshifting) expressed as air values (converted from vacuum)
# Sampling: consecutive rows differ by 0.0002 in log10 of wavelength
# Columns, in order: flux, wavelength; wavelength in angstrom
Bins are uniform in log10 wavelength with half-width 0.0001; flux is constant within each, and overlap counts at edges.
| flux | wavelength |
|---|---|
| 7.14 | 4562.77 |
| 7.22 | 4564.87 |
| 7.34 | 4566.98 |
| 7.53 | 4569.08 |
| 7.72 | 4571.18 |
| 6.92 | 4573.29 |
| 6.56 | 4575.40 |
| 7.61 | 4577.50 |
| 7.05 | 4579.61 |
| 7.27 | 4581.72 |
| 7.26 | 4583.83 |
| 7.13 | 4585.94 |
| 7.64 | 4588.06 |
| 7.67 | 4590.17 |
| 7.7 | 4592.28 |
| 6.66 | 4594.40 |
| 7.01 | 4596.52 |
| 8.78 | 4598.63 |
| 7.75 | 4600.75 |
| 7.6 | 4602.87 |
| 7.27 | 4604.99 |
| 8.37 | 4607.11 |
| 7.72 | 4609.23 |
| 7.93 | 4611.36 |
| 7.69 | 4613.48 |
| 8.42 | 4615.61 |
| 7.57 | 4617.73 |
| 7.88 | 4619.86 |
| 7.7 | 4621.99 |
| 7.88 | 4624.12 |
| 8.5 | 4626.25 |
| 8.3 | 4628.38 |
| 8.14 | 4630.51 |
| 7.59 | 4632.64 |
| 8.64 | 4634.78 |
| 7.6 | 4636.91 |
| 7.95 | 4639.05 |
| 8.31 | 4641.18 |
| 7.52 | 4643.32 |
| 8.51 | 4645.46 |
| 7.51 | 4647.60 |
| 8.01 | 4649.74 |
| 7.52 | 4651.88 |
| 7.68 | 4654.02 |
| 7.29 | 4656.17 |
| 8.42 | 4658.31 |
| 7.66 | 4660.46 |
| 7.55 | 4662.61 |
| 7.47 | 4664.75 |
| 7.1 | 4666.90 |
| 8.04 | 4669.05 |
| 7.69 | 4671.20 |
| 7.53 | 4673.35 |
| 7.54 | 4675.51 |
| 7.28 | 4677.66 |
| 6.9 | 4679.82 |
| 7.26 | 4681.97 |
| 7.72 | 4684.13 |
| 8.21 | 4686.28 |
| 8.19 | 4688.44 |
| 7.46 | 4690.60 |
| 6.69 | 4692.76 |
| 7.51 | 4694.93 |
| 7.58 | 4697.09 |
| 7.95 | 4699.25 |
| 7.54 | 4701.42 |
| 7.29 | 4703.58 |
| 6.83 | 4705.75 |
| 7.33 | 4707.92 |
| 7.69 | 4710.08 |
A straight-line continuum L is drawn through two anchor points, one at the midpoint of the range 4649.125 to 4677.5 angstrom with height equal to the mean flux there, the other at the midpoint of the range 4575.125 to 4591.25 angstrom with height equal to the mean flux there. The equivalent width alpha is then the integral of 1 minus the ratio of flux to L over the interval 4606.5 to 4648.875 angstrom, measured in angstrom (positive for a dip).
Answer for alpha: -2.78 angstrom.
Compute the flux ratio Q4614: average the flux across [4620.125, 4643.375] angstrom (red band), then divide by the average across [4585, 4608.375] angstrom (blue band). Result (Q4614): 1.06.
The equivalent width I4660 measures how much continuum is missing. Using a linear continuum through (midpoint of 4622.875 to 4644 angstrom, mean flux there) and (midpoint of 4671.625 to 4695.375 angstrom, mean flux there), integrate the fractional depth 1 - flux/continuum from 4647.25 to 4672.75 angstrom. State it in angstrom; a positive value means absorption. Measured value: 0.3 angstrom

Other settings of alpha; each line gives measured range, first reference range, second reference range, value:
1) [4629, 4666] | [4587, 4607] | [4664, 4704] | -1.4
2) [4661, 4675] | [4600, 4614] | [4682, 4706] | 0.1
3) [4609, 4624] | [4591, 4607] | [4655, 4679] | -0.5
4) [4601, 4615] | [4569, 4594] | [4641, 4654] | -0.5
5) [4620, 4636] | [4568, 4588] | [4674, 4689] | -1.5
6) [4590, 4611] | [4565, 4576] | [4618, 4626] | -0.2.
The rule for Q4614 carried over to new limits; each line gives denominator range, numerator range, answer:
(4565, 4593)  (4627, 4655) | 1.09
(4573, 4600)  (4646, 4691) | 1.04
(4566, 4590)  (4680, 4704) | 1.04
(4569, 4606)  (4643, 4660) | 1.06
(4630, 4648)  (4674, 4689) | 0.95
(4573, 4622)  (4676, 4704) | 0.99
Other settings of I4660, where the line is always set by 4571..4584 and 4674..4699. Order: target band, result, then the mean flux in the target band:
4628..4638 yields -1.0 angstrom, 8.04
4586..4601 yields -0.7 angstrom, 7.56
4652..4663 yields -0.5 angstrom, 7.71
